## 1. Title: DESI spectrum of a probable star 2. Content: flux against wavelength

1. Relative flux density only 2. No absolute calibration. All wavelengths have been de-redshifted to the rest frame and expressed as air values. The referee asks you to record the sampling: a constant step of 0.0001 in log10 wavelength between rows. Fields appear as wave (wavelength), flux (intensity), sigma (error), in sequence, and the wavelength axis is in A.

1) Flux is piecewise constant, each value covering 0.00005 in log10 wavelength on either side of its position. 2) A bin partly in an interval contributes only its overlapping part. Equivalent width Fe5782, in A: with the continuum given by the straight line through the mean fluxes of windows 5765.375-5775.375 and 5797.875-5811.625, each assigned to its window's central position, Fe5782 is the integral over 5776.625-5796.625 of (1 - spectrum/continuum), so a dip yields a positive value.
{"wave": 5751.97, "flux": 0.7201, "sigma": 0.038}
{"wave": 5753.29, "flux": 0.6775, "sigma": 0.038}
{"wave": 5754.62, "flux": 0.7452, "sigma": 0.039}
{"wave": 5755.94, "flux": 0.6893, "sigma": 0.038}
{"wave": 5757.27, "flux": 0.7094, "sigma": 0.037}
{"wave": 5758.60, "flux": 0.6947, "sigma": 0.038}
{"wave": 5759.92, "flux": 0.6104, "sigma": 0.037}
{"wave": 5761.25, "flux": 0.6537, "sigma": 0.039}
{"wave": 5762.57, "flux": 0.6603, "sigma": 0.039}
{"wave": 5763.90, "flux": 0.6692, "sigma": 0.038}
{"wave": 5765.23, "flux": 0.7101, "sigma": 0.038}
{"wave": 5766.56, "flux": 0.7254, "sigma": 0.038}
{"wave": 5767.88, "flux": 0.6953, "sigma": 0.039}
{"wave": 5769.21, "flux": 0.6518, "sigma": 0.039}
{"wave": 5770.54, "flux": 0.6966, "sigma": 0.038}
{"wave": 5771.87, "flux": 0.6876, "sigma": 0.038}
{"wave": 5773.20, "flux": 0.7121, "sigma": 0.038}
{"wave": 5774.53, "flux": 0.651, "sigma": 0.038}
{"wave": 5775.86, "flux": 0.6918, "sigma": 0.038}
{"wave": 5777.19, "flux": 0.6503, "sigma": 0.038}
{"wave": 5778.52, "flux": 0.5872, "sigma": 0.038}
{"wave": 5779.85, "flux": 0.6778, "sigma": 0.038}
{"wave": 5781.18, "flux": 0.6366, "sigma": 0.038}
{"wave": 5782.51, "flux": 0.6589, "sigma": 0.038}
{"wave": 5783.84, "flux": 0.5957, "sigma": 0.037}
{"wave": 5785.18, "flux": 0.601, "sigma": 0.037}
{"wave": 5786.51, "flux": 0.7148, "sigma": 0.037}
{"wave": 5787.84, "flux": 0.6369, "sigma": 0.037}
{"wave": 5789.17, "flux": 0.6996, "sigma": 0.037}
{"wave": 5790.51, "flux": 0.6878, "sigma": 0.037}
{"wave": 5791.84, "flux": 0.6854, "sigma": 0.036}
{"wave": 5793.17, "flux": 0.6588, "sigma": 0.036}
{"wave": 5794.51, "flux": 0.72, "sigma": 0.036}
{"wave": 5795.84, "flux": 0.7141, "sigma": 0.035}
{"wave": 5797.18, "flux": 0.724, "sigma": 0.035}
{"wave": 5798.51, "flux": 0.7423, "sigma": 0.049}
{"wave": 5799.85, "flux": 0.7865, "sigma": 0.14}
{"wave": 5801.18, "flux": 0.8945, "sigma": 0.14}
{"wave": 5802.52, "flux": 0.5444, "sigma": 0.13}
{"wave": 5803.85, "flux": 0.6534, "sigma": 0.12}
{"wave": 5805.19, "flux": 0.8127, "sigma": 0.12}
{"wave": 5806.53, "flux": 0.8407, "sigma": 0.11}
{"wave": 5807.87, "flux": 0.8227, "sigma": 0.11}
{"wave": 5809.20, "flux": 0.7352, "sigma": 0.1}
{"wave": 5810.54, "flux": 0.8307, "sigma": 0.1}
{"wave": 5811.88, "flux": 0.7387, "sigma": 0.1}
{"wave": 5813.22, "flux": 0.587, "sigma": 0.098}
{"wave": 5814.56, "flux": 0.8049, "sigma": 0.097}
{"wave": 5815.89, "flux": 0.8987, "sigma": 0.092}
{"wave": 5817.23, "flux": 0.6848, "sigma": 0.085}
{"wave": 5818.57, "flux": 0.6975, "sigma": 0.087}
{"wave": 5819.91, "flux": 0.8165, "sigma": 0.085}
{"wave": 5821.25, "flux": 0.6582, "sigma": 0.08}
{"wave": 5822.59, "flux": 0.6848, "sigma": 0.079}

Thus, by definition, 1.75 A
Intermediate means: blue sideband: 0.69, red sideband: 0.765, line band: 0.662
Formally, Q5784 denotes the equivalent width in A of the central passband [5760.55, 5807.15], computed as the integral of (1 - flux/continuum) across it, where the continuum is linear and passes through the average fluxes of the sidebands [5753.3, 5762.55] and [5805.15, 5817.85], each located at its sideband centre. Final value 2.4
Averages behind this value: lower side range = 0.682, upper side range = 0.774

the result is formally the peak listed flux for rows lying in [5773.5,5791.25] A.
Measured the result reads 0.7148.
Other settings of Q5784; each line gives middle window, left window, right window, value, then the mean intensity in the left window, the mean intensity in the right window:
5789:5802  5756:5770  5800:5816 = 0.1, 0.679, 0.76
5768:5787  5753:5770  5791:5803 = 1.1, 0.684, 0.721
